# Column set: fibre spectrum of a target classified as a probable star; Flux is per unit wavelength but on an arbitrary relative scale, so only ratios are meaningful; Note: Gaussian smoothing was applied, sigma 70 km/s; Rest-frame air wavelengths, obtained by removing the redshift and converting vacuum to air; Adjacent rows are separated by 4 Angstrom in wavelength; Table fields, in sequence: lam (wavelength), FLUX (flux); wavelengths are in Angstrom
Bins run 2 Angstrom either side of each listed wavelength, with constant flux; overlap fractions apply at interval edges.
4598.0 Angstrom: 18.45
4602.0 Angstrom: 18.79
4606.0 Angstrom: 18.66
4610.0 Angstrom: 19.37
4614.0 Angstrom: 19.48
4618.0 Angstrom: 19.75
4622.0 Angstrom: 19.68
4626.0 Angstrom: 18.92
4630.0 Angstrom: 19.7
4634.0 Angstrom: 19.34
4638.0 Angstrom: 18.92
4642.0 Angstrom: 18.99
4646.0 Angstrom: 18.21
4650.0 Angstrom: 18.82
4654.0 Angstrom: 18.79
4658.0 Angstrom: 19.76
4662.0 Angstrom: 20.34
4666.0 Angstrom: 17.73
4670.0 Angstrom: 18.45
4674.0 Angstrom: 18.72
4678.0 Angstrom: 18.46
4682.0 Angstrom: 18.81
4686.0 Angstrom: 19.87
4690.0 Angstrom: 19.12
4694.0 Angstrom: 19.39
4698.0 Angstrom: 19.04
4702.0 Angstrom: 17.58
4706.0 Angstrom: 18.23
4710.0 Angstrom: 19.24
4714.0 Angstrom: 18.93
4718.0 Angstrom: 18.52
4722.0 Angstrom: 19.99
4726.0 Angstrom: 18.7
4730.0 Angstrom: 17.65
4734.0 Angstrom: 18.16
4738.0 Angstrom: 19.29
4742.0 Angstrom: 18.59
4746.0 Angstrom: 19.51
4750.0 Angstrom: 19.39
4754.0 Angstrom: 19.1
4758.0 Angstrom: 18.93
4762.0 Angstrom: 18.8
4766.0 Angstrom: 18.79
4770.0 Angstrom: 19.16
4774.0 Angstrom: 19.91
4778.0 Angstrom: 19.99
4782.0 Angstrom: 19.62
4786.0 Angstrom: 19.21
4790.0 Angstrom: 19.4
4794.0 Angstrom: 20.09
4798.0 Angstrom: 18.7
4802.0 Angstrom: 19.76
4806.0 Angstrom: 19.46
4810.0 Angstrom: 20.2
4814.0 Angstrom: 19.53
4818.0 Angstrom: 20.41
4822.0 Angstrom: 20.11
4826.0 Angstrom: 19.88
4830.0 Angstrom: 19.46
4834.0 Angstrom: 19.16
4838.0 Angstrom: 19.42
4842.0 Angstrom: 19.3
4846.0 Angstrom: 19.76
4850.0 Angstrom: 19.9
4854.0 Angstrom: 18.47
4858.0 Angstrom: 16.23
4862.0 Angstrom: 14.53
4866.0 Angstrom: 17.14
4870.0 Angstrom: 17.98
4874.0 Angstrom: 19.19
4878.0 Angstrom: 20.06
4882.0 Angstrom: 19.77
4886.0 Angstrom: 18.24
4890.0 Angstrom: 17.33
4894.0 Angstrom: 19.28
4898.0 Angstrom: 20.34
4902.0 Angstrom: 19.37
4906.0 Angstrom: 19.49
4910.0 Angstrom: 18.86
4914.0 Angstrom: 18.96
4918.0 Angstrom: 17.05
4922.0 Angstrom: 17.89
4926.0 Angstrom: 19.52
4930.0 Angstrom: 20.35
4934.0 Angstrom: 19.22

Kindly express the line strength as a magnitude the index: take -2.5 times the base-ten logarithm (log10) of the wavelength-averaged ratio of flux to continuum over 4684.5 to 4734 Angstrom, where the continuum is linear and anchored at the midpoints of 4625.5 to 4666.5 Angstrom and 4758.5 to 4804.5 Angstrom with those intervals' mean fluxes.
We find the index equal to 0.02 mag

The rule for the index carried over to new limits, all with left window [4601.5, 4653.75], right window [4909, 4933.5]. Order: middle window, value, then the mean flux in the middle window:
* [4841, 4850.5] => -0.043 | 19.7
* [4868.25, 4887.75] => -0.013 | 19.1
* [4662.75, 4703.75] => 0.017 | 18.8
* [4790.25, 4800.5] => -0.027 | 19.4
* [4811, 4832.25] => -0.055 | 19.9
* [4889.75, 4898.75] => -0.017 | 19.1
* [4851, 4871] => 0.115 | 17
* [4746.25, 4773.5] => -0.008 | 19.1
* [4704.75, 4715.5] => 0.011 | 18.8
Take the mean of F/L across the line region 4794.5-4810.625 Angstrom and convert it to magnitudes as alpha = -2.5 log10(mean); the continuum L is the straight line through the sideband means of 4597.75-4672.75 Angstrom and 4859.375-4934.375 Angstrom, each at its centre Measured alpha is -0.042 mag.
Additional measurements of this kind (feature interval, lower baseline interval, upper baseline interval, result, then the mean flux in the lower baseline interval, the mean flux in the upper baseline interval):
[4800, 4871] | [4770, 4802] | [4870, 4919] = 0.02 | 19.5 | 19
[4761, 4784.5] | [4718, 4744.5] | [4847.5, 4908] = -0.04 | 18.7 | 18.5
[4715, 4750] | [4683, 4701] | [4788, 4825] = 0.03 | 19.2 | 19.7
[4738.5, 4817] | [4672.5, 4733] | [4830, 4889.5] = -0.04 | 18.8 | 18.5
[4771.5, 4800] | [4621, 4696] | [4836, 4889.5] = -0.05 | 19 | 18.4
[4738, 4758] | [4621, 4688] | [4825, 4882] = -0.02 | 19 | 18.6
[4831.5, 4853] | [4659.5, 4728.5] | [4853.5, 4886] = -0.08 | 18.9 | 17.9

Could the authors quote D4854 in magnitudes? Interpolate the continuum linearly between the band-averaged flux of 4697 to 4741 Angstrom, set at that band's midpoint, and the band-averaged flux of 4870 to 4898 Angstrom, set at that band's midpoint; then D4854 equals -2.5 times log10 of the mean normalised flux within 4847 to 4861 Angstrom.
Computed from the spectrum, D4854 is 0.05 mag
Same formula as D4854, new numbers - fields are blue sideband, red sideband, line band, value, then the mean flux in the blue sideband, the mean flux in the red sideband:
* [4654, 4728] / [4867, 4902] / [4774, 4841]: -0.04 mag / 18.9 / 19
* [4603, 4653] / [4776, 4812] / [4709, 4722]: 0.02 mag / 19.1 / 19.6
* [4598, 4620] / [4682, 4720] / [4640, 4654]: 0.02 mag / 19.1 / 18.9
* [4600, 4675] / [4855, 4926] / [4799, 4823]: -0.07 mag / 19.1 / 18.4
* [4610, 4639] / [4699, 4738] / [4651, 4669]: 0.00 mag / 19.4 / 18.6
